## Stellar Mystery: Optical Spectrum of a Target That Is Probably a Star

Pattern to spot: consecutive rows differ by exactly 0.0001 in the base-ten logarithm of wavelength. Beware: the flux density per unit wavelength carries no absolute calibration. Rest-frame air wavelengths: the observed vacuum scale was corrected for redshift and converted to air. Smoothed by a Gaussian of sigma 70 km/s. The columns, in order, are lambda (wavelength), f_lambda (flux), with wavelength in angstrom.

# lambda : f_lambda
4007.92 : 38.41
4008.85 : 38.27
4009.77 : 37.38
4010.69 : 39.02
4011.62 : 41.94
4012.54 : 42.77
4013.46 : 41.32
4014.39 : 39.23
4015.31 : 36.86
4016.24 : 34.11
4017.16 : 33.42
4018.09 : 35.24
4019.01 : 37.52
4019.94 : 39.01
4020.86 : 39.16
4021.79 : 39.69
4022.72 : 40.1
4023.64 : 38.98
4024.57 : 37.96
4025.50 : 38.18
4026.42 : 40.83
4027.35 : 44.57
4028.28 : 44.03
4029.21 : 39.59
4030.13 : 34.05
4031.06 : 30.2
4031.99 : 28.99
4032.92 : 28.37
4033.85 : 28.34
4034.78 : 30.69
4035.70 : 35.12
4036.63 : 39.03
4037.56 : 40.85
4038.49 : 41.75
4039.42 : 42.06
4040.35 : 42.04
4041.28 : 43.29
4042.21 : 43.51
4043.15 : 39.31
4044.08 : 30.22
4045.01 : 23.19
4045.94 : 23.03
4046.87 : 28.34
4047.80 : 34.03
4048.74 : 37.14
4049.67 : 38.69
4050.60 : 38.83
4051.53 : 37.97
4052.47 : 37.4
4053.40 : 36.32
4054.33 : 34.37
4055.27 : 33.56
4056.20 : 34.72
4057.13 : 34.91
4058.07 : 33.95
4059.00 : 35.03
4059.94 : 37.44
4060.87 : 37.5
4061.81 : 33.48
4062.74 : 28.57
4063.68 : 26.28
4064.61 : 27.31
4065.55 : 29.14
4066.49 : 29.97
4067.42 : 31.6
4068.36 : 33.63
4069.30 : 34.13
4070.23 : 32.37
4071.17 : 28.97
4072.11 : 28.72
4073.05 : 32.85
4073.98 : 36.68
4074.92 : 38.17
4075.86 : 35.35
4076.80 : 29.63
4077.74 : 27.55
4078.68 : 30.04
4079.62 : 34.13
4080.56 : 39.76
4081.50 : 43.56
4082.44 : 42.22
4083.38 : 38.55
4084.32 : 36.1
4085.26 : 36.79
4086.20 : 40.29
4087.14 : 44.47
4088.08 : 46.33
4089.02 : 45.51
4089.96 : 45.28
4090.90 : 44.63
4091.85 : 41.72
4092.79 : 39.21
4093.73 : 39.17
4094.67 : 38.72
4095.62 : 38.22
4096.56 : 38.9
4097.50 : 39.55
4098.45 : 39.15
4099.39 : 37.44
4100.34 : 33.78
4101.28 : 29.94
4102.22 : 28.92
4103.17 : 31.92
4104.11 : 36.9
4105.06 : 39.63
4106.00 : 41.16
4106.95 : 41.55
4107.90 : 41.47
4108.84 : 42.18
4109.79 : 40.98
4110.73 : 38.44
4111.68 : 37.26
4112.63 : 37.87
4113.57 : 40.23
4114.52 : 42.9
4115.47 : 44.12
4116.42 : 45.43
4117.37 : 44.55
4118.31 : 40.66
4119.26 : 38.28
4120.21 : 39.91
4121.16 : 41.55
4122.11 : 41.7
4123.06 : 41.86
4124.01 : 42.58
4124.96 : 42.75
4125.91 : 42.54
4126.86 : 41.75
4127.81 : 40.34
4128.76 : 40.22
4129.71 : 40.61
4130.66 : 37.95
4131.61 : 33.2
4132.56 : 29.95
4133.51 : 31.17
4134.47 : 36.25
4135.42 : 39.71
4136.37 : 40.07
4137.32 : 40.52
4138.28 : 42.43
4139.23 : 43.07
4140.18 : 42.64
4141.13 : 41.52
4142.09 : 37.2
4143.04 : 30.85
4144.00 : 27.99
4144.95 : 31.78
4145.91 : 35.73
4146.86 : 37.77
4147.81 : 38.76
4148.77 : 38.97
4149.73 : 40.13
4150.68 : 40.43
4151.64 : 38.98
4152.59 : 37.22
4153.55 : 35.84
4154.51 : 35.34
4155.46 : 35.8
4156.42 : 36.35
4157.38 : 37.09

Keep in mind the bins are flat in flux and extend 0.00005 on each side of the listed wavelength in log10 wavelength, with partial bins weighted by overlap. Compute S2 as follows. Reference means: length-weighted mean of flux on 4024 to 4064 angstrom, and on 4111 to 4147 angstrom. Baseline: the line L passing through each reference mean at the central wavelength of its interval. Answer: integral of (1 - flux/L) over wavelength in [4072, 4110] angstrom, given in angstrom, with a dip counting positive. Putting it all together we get -0.51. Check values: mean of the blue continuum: 35.6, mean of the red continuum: 39.1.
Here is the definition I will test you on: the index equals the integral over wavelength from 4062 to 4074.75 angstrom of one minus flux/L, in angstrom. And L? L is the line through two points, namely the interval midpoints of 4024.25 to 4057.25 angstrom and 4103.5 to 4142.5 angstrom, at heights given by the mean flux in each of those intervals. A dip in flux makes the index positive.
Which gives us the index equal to 2.2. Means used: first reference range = 36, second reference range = 40.1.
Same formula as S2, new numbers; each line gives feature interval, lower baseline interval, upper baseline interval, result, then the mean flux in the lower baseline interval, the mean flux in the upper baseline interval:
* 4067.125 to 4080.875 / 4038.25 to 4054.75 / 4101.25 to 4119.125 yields 1.7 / 36.1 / 39.5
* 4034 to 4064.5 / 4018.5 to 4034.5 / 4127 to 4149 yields 1.5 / 36.9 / 37.4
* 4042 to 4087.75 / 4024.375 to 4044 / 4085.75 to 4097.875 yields 6.4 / 37.6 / 41.7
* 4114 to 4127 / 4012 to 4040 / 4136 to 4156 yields -1.6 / 37.4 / 37.7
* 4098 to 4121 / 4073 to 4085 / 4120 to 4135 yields -0.7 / 35.9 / 39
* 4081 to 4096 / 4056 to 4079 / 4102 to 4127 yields -2.3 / 32.3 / 40.4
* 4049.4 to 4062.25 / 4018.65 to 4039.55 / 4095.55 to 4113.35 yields 0.5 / 37.3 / 37.7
